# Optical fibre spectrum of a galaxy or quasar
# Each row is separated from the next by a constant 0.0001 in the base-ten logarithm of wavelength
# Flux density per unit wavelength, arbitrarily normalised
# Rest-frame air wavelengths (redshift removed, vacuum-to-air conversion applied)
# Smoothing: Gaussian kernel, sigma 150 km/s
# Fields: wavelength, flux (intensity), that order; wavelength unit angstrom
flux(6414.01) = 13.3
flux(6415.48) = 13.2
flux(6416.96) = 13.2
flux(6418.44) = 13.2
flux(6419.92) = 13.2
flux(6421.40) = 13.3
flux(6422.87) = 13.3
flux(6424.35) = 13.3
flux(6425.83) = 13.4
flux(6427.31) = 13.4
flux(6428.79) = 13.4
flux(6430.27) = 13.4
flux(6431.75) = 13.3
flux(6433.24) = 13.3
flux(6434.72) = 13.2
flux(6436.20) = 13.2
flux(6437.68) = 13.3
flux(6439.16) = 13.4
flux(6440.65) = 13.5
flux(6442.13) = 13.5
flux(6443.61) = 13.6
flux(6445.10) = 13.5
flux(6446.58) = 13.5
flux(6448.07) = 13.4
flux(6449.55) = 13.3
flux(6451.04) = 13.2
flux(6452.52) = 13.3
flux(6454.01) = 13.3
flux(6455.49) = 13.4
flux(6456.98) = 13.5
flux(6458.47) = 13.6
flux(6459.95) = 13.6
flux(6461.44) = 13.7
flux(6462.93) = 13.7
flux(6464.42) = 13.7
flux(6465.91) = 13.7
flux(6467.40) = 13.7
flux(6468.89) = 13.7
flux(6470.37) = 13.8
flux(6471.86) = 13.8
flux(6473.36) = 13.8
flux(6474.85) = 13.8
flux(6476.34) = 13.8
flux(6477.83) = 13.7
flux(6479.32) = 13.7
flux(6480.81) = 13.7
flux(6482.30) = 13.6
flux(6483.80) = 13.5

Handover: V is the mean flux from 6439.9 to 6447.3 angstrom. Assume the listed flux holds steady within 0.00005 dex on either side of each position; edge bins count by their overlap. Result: 13.5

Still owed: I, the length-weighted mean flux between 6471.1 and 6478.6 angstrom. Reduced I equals 13.8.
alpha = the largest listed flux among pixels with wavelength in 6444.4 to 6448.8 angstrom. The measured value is 13.5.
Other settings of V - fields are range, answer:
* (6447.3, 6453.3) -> 13.3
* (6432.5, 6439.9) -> 13.3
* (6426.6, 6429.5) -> 13.4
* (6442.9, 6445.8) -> 13.5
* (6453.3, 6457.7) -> 13.4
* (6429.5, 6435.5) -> 13.3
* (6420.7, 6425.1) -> 13.3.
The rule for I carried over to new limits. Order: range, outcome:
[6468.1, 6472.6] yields 13.8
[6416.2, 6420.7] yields 13.2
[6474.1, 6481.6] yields 13.8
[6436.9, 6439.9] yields 13.4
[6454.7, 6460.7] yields 13.5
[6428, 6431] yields 13.4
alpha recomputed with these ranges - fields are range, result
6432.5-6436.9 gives 13.3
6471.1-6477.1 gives 13.8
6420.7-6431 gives 13.4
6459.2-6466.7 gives 13.7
